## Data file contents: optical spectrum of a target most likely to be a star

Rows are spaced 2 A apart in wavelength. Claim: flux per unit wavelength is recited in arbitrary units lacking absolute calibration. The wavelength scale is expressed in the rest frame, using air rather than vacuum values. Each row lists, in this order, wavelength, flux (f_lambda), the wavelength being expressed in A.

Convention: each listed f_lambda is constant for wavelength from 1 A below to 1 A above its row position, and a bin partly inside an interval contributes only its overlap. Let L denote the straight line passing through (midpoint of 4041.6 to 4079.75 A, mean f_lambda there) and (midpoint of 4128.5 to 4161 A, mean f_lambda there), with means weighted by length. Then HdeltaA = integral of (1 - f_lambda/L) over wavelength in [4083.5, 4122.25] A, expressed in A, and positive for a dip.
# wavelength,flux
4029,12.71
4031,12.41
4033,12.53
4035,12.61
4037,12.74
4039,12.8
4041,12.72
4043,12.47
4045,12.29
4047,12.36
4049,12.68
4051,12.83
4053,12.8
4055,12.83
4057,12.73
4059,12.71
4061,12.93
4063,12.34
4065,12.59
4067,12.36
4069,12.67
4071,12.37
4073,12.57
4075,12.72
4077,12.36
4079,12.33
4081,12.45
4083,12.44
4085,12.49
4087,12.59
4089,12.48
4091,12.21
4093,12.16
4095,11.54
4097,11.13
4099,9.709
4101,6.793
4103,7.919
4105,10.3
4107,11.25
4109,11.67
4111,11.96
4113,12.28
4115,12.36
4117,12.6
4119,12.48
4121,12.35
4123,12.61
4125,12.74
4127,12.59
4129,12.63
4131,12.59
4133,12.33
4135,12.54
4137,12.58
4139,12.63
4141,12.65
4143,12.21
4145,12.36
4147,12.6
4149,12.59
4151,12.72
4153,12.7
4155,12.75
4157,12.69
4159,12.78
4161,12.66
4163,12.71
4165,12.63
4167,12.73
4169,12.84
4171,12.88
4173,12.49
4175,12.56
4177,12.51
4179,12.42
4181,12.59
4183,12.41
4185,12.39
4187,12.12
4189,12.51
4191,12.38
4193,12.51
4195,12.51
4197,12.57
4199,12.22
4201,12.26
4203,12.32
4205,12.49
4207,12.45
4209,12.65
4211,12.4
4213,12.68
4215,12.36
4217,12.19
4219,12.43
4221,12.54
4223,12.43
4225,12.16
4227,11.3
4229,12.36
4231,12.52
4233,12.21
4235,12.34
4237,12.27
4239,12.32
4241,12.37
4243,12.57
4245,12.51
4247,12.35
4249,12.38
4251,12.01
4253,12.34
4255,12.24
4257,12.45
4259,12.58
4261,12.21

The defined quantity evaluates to 3.6 A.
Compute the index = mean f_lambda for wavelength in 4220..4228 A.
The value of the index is 12.1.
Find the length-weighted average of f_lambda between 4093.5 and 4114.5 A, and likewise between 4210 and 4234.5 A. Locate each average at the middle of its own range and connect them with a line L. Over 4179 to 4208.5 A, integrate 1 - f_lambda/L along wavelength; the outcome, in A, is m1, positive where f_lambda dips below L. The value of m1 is -1.3 A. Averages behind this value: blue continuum 10.5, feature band 12.4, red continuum 12.3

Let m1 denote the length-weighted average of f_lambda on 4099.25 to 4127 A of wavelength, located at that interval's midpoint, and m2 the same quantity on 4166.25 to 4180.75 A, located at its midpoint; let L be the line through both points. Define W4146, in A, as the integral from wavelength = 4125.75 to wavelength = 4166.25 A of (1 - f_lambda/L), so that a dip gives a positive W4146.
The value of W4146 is -1.9 A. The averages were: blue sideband 11.3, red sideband 12.6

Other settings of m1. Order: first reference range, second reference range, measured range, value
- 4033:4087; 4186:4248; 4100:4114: 2.5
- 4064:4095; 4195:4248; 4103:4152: 0.7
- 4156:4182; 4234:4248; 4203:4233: 0.3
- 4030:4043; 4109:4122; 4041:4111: 2.8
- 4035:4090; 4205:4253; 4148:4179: -0.6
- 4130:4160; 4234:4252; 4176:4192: 0.1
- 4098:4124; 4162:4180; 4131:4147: -0.9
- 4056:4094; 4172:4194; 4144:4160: -0.2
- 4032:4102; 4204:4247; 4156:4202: -0.8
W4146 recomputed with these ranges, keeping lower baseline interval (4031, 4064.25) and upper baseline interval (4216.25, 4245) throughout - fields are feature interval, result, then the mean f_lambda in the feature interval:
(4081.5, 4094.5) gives 0.2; 12.4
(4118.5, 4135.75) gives -0.1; 12.5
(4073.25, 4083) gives 0.1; 12.5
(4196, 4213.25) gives -0.1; 12.4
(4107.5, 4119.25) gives 0.3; 12.2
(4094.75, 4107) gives 2.9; 9.58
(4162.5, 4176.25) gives -0.3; 12.7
